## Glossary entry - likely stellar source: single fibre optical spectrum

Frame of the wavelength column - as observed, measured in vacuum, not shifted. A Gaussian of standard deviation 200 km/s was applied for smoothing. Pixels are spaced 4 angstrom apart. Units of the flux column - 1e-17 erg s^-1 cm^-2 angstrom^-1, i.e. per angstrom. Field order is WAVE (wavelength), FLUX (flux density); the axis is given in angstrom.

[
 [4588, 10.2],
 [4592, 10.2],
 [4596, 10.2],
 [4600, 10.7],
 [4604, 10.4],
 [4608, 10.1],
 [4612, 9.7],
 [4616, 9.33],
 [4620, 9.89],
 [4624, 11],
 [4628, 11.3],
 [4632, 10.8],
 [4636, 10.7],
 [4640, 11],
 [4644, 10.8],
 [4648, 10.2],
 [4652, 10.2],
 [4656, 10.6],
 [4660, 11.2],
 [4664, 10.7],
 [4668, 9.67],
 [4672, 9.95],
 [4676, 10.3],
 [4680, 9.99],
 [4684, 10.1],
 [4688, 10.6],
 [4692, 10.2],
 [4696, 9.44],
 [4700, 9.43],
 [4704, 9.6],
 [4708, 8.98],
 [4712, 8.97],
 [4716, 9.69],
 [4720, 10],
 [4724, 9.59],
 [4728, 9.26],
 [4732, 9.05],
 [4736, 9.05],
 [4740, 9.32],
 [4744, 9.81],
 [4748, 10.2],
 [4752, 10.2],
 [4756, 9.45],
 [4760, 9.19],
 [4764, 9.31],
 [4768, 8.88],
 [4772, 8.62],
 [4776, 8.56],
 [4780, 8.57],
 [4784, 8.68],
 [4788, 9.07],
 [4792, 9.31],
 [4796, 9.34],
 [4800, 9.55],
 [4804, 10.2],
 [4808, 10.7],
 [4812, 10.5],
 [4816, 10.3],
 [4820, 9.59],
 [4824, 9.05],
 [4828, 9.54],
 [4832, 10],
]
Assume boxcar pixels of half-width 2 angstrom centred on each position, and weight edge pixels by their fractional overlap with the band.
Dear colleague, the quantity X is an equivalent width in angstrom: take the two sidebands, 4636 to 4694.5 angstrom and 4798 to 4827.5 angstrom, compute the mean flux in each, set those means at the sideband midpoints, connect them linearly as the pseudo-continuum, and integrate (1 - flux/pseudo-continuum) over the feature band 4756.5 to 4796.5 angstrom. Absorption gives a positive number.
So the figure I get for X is 4.41 angstrom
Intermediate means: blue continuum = 10.4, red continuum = 9.96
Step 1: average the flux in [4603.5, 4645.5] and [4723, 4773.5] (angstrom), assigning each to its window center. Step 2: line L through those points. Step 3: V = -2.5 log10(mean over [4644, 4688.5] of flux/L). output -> -0.03 mag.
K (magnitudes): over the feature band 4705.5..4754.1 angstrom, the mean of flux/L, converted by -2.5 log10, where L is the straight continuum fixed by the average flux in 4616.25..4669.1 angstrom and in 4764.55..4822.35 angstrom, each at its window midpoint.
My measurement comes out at 0.04 mag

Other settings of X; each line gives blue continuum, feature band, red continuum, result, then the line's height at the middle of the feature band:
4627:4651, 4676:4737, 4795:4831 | 4.6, 10.4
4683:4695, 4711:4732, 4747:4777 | 0.7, 9.82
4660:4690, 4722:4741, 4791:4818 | 1.7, 10.1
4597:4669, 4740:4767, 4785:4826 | 0.9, 9.96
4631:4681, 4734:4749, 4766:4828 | 0.4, 9.82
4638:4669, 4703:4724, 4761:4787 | 0.5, 9.69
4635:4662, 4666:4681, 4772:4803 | 0.6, 10.4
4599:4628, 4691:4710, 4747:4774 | 0.4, 9.72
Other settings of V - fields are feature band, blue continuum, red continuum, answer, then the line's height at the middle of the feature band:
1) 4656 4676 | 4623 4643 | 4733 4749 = 0.01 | 10.5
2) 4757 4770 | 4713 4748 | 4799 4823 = 0.07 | 9.75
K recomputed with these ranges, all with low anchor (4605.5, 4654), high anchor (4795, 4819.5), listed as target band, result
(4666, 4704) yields 0.04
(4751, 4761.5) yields 0.07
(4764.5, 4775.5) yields 0.16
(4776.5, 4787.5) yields 0.17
